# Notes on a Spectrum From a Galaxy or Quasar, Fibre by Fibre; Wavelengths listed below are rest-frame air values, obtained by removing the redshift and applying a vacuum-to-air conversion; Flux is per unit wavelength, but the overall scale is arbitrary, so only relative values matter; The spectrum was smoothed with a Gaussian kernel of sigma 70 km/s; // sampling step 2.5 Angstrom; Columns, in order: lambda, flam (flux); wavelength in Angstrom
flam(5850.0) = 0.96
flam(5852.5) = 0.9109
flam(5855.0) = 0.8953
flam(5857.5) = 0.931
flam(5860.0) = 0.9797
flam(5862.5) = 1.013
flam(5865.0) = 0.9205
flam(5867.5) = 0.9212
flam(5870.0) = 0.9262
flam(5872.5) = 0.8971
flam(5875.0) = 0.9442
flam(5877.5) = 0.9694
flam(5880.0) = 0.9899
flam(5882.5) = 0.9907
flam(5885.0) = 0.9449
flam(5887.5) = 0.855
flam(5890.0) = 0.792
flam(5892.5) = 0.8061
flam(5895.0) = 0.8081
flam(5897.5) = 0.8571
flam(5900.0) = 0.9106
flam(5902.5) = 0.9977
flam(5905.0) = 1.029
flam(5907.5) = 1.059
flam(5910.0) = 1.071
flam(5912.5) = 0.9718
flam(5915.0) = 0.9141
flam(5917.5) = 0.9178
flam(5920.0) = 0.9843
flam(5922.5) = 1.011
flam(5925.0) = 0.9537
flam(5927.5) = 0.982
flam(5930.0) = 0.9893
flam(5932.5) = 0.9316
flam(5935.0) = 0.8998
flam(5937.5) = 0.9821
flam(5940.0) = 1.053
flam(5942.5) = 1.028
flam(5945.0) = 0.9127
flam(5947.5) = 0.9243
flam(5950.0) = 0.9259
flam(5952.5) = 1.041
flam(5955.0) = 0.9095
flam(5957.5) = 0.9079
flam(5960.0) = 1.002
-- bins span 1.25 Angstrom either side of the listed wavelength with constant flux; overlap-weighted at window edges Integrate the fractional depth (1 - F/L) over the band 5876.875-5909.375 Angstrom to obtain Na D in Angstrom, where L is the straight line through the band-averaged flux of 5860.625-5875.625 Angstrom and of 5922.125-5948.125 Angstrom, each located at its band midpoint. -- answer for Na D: 0.8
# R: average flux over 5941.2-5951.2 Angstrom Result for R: 0.948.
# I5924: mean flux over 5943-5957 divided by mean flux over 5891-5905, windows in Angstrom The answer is 1.06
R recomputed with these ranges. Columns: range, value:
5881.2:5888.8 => 0.93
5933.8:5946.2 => 0.976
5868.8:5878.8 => 0.935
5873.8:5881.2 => 0.968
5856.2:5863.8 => 0.974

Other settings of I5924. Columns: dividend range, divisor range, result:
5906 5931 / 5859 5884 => 1.03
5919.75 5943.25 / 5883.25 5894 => 1.15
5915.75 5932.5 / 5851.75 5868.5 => 1.03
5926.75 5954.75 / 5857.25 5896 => 1.05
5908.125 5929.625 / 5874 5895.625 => 1.08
